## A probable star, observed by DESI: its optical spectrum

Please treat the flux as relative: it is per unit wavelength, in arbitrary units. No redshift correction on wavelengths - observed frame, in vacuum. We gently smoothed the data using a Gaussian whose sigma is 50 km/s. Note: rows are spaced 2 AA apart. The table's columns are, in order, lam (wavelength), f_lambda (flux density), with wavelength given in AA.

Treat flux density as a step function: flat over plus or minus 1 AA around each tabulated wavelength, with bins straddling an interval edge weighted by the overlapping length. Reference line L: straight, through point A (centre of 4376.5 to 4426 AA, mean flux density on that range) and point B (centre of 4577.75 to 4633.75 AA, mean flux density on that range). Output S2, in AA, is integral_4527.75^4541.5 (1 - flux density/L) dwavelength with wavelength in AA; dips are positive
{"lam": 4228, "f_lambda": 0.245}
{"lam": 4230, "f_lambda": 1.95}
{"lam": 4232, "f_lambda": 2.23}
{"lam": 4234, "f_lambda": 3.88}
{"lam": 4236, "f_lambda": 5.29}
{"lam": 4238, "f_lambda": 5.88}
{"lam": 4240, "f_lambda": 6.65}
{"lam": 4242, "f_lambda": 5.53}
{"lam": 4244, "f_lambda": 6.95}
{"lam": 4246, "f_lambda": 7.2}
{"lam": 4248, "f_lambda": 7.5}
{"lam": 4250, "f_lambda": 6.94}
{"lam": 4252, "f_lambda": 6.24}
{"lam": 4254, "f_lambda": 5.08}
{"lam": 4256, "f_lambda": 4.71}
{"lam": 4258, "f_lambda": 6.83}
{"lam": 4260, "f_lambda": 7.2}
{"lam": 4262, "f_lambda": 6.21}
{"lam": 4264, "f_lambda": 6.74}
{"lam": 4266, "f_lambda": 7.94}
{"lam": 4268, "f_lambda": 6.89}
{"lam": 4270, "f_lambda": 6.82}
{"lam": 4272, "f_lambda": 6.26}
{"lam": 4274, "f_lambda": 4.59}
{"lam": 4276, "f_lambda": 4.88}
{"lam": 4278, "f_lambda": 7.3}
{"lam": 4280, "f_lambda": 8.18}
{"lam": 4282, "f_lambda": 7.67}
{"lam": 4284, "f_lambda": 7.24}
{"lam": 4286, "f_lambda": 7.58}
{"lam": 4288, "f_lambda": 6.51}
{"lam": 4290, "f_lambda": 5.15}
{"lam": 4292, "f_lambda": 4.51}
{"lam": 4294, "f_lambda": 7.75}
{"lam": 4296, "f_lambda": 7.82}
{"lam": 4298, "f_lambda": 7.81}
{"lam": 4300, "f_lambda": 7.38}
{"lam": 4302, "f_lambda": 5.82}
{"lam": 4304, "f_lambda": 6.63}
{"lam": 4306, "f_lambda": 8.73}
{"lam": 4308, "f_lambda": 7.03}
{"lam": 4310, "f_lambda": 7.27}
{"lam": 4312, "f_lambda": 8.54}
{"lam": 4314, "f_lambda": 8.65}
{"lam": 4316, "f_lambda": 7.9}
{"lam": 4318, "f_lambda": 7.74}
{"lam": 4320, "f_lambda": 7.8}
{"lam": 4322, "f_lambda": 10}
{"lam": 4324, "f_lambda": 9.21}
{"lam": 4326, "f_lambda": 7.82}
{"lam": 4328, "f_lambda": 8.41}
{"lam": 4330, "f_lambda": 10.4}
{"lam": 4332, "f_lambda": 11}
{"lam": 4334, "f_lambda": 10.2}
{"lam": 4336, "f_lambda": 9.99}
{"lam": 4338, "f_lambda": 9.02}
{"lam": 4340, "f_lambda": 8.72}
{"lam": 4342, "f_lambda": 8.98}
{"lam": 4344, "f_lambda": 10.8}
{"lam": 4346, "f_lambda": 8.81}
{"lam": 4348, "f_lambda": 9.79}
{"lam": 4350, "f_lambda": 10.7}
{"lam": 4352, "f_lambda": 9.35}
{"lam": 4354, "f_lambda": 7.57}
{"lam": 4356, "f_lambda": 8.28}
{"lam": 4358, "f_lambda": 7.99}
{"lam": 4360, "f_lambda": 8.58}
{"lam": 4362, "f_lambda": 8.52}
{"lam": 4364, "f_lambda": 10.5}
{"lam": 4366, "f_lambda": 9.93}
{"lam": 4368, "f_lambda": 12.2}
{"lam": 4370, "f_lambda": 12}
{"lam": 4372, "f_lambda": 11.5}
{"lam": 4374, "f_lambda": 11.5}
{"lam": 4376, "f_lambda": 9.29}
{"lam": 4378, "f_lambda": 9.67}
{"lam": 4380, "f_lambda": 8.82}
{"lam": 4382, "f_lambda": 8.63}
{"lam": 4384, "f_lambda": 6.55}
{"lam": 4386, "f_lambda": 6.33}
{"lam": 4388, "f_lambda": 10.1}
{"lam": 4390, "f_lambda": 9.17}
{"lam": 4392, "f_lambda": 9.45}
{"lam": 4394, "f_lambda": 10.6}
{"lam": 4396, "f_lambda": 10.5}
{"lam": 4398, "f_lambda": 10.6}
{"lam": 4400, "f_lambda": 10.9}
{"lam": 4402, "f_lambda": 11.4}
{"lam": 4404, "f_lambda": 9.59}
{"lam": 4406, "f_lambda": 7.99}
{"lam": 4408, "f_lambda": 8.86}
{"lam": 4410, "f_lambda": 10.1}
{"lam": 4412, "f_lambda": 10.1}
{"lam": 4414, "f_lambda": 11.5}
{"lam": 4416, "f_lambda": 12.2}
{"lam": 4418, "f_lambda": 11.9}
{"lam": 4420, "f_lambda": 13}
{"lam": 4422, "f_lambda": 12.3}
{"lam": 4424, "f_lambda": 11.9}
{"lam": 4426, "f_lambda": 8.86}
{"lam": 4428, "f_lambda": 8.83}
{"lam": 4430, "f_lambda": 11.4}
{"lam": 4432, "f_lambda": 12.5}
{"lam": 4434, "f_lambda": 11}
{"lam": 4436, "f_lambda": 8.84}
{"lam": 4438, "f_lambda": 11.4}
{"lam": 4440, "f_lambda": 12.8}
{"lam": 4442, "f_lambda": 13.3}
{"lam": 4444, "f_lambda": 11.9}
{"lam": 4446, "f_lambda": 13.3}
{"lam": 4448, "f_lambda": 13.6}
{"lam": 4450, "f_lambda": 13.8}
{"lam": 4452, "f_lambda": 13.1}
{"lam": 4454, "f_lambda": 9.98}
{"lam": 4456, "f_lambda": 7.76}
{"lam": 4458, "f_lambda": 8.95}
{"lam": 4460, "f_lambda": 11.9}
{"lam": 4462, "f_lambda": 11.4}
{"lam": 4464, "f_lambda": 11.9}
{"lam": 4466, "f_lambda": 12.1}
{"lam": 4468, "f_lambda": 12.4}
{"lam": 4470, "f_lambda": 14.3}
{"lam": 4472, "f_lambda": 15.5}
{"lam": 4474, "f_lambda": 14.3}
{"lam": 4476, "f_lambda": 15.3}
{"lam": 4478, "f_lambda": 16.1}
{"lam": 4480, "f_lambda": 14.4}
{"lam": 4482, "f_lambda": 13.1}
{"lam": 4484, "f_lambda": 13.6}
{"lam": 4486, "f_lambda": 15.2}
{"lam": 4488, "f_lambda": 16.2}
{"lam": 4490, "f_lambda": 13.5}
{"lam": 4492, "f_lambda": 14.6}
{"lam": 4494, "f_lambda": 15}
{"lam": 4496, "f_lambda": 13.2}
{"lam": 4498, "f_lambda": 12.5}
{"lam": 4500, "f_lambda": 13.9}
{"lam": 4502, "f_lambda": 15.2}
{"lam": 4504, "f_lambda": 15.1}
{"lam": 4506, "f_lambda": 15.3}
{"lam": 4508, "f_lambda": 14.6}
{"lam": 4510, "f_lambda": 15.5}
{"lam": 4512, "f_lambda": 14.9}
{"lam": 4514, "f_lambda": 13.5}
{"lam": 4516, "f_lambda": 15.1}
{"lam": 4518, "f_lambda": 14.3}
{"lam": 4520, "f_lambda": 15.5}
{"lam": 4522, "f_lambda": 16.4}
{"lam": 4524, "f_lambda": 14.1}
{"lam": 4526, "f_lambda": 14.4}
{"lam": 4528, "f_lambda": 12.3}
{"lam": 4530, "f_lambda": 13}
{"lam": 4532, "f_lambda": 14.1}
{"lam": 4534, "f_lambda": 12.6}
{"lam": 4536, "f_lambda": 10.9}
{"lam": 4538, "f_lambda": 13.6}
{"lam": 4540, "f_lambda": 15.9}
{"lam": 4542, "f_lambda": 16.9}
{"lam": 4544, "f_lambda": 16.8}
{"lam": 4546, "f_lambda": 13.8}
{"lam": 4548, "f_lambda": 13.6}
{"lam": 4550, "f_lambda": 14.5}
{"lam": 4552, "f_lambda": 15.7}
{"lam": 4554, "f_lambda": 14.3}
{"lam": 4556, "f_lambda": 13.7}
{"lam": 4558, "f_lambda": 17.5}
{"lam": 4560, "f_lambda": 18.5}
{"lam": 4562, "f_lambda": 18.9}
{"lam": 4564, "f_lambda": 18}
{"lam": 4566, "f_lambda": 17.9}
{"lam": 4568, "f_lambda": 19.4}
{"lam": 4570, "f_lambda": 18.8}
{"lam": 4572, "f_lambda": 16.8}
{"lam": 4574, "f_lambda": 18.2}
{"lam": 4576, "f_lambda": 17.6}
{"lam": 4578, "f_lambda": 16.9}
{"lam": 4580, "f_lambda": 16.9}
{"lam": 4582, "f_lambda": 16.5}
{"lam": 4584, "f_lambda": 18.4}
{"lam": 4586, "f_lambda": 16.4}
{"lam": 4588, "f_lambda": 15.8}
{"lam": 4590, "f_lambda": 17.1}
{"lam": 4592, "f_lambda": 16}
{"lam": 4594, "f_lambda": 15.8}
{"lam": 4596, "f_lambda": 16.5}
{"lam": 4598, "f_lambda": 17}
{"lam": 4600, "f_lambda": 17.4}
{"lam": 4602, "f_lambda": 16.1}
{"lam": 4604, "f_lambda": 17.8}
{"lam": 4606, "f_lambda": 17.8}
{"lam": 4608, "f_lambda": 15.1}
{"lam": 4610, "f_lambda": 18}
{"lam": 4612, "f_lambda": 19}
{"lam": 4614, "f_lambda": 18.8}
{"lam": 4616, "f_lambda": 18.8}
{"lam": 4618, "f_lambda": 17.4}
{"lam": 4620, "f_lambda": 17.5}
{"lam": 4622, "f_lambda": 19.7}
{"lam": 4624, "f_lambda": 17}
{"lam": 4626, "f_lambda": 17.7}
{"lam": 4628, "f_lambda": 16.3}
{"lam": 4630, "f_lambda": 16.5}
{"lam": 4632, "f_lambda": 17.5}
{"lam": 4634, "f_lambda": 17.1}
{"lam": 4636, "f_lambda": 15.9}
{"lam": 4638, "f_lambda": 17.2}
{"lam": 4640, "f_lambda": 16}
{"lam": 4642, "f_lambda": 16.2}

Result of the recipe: 1.3 AA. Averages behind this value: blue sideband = 10.1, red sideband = 17.2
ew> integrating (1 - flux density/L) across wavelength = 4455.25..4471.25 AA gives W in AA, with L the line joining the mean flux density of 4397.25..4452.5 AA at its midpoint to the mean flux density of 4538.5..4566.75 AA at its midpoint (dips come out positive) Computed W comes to 1.64 AA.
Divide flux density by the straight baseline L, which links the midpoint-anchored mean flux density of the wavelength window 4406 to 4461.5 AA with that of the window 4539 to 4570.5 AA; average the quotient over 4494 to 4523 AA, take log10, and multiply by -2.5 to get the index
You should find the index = -0.01 mag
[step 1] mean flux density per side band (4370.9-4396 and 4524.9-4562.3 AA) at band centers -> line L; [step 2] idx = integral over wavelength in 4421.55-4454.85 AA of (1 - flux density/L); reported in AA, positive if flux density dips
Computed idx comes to -1.5 AA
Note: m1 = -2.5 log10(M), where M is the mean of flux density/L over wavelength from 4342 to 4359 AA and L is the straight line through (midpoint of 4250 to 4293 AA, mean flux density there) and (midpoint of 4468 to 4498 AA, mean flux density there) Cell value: 0.03 mag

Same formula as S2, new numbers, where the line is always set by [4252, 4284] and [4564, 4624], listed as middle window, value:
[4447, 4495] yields 0.3 AA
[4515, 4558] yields 3.0 AA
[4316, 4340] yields -1.8 AA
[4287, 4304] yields 1.9 AA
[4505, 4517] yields -0.1 AA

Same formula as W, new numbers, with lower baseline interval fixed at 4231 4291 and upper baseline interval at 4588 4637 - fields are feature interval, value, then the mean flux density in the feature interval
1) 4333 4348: -1.34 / 9.52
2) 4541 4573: -2.21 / 16.6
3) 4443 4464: 1.13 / 11.6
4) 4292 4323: 0.17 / 7.69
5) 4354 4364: 0.91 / 8.48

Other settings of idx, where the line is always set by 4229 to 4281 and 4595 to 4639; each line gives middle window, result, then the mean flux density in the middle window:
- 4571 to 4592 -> -1.0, 17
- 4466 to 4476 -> -1.0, 14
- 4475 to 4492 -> -1.9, 14.7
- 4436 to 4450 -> -0.7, 12.5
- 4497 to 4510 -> -0.7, 14.5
